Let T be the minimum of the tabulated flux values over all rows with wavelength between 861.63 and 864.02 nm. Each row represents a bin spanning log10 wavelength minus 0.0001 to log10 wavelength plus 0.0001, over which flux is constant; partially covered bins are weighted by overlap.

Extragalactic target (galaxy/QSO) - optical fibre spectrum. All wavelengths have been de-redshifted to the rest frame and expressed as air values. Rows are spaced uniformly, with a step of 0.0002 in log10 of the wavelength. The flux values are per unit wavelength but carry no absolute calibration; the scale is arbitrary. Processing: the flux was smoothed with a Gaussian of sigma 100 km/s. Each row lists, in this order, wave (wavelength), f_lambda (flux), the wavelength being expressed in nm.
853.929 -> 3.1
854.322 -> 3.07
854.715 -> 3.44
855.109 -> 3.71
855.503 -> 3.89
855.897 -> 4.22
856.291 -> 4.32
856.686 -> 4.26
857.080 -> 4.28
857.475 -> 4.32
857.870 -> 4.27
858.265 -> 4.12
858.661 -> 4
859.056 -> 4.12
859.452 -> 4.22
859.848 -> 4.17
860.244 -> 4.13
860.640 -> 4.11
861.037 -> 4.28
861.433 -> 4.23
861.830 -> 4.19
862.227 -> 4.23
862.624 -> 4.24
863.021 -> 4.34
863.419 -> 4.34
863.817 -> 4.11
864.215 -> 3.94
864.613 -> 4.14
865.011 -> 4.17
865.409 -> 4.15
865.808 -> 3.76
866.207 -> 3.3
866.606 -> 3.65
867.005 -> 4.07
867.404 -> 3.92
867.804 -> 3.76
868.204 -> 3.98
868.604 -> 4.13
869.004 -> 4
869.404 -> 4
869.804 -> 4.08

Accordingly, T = 4.11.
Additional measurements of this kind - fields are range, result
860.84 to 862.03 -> 4.19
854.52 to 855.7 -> 3.44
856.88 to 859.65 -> 4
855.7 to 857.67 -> 4.22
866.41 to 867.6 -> 3.65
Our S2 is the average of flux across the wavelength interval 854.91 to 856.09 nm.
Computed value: 3.94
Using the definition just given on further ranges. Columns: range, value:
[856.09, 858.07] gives 4.29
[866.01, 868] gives 3.74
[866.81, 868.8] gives 3.97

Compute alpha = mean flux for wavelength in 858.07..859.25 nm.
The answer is 4.08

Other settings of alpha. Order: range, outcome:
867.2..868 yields 3.84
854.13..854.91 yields 3.26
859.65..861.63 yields 4.18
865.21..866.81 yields 3.72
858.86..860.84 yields 4.15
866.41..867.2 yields 3.86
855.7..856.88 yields 4.27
